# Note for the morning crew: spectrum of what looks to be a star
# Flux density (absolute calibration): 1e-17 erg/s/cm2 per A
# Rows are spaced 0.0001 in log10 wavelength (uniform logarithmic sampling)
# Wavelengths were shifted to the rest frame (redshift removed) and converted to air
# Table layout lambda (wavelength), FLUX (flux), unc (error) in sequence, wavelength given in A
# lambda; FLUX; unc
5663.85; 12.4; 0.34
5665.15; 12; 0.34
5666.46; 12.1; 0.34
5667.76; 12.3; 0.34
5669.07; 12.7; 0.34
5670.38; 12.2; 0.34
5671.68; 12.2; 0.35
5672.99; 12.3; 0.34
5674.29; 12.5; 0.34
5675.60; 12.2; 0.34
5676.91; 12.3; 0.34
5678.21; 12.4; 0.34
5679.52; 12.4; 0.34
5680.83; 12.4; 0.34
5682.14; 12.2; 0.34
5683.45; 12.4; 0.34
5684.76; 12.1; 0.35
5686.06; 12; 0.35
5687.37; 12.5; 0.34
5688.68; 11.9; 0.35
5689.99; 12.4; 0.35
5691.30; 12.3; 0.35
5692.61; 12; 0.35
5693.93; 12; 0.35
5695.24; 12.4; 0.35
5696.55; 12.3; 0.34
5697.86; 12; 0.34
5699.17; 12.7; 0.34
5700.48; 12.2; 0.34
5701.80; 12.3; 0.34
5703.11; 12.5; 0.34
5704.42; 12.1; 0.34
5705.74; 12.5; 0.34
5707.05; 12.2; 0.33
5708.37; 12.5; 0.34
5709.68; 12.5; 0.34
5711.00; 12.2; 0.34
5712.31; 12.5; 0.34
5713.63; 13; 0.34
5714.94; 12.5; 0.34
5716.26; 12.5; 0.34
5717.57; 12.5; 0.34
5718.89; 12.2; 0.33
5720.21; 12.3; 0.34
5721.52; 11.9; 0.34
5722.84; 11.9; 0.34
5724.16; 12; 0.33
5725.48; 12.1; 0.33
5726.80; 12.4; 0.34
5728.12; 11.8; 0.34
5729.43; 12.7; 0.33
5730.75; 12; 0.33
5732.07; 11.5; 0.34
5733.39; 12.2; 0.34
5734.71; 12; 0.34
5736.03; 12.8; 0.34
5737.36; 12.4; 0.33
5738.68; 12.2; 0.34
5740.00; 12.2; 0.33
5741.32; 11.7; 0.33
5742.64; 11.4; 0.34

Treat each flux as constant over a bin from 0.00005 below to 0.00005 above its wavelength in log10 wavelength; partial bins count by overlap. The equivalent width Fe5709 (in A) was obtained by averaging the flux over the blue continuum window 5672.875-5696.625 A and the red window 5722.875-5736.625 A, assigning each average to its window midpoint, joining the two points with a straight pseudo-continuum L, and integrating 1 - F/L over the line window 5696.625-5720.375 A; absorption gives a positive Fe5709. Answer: -0.4 A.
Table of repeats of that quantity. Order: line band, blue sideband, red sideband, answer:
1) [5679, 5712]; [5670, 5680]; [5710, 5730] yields 0.1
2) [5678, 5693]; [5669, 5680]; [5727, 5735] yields 0.0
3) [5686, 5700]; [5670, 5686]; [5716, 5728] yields 0.0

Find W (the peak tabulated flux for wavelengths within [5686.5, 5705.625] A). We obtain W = 12.7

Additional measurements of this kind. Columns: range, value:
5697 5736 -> 13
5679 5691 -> 12.5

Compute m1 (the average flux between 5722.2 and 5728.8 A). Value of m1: 12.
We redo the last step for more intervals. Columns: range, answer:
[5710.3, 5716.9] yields 12.5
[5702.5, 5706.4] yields 12.4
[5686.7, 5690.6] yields 12.3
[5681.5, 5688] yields 12.3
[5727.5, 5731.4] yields 12.2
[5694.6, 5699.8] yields 12.4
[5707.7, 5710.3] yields 12.5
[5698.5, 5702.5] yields 12.4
